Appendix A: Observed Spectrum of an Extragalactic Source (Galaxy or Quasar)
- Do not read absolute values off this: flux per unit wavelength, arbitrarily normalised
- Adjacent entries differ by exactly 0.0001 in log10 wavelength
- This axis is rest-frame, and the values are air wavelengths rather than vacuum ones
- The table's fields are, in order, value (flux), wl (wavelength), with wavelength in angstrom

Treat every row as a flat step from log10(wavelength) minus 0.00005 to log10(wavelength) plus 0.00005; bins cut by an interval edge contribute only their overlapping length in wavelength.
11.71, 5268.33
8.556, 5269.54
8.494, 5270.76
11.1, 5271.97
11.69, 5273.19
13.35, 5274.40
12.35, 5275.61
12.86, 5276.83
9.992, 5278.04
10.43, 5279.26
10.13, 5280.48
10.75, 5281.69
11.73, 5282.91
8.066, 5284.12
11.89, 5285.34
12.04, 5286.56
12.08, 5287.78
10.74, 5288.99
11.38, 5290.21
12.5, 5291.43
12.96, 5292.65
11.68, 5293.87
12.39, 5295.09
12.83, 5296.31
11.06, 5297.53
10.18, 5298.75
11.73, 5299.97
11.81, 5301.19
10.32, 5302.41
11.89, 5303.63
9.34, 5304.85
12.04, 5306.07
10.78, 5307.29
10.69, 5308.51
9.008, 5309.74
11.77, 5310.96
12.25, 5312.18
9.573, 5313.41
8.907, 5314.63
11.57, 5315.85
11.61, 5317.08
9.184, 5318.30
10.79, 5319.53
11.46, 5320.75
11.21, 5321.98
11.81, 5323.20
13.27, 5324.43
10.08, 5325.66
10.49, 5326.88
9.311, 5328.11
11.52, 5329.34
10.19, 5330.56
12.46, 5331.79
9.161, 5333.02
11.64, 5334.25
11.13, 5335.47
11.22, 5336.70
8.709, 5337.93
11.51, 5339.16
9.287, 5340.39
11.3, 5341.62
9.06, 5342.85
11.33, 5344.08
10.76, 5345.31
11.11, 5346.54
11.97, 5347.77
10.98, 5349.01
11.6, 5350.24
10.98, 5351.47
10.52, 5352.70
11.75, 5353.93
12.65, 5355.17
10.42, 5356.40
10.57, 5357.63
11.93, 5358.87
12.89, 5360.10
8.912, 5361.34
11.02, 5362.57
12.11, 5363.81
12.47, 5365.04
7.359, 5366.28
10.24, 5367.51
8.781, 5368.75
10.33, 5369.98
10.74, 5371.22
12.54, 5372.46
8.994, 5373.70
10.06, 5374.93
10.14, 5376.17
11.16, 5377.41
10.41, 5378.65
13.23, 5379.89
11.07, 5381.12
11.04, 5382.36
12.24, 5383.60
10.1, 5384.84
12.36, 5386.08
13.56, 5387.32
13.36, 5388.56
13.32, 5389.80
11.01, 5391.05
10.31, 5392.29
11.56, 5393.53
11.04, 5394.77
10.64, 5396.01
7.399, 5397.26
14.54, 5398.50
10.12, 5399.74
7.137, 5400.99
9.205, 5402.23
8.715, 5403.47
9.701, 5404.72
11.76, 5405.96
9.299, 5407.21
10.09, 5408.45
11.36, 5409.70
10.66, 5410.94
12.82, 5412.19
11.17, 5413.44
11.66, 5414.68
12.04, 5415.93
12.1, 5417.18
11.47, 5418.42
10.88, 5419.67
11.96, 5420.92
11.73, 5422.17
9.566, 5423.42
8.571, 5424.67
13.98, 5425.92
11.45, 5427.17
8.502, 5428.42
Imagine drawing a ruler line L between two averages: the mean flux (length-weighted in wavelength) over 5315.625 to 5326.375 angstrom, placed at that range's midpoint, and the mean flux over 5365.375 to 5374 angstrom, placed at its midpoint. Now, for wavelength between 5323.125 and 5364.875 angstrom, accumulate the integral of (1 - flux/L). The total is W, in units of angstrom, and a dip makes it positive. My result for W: -1.5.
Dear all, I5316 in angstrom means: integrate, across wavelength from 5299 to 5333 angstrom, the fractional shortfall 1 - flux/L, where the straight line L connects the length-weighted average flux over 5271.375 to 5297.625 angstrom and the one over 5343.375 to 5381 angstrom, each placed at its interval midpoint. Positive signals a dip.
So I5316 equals 1.2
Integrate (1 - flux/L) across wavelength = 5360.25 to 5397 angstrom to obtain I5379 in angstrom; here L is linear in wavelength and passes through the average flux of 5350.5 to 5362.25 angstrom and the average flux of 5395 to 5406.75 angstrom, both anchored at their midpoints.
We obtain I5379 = -1.7 angstrom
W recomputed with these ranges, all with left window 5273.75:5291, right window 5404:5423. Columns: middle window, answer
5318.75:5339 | 0.6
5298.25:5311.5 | 0.5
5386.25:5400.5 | -0.4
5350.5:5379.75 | 1.2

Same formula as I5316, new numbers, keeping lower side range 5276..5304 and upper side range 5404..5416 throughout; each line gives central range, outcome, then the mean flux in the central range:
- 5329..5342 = 0.6 angstrom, 10.7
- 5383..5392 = -0.9 angstrom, 12.2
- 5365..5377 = 1.1 angstrom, 10.1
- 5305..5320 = 0.9 angstrom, 10.6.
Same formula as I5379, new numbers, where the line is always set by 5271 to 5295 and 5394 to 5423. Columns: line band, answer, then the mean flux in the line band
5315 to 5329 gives 0.3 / 11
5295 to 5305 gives 0.0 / 11.3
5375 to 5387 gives -0.4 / 11.3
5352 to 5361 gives -0.3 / 11.4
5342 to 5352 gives 0.1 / 11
